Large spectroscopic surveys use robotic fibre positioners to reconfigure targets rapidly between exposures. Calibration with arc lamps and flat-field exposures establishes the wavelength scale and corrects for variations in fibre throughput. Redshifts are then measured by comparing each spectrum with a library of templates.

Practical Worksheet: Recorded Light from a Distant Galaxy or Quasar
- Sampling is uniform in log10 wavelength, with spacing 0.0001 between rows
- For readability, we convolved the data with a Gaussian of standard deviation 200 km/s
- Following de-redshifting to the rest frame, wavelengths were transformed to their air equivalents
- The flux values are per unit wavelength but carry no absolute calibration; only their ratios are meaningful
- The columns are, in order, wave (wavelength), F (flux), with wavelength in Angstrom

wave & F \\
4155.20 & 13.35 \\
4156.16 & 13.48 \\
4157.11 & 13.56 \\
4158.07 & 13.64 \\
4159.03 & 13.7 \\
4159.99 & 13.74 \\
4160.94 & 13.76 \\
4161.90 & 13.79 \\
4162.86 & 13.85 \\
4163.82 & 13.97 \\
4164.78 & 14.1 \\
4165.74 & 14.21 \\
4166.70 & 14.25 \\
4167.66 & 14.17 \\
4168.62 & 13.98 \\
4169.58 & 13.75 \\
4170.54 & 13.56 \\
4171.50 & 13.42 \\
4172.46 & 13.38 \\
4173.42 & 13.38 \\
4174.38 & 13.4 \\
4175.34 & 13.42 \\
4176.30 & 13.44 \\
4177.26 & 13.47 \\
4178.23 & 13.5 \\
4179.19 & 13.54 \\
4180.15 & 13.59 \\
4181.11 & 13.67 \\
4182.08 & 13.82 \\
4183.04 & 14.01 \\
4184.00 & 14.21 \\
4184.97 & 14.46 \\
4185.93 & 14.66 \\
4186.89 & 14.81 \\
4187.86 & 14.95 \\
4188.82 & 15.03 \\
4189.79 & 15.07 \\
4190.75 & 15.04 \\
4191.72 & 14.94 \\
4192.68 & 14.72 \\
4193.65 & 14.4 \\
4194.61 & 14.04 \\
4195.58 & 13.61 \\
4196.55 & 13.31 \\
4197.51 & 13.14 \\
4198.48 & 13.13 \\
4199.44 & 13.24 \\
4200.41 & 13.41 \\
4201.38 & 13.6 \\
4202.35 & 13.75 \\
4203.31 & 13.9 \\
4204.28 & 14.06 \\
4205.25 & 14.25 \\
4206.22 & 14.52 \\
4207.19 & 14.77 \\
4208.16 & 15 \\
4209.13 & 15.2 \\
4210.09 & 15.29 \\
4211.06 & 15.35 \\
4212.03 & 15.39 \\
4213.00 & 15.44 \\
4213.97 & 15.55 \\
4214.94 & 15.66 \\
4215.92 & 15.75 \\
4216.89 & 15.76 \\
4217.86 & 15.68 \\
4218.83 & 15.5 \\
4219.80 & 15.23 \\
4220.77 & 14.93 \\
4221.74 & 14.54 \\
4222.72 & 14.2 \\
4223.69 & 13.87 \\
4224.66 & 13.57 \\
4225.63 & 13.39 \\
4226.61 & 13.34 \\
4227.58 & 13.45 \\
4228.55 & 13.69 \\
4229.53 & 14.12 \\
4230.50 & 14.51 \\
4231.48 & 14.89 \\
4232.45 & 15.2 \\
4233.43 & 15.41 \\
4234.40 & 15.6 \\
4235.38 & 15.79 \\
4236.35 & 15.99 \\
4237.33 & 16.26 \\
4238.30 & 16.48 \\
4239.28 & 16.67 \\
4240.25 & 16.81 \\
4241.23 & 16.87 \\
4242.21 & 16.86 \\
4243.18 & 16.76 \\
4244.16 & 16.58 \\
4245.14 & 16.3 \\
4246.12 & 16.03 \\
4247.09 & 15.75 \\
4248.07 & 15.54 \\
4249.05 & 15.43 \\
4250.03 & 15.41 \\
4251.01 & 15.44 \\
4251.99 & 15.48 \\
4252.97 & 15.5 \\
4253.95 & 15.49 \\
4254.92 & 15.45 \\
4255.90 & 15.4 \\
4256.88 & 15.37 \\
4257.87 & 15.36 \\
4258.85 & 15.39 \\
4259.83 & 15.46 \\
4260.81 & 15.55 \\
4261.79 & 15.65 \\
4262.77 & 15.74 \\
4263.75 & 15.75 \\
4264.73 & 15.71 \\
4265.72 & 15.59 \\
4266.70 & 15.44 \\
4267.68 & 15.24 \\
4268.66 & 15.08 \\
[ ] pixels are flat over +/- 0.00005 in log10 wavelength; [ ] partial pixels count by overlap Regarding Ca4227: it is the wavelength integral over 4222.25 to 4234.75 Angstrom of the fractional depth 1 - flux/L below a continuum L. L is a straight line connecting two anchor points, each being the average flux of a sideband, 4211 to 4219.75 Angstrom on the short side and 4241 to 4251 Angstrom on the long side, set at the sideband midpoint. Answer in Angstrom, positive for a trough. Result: 1.2 Angstrom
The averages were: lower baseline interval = 15.6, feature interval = 14.2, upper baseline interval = 16.1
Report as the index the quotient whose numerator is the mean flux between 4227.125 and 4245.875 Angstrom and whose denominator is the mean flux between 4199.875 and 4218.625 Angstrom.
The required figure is 1.06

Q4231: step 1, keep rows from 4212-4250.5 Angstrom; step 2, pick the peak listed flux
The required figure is 16.87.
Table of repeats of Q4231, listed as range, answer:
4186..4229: 15.76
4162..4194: 15.07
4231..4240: 16.67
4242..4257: 16.86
